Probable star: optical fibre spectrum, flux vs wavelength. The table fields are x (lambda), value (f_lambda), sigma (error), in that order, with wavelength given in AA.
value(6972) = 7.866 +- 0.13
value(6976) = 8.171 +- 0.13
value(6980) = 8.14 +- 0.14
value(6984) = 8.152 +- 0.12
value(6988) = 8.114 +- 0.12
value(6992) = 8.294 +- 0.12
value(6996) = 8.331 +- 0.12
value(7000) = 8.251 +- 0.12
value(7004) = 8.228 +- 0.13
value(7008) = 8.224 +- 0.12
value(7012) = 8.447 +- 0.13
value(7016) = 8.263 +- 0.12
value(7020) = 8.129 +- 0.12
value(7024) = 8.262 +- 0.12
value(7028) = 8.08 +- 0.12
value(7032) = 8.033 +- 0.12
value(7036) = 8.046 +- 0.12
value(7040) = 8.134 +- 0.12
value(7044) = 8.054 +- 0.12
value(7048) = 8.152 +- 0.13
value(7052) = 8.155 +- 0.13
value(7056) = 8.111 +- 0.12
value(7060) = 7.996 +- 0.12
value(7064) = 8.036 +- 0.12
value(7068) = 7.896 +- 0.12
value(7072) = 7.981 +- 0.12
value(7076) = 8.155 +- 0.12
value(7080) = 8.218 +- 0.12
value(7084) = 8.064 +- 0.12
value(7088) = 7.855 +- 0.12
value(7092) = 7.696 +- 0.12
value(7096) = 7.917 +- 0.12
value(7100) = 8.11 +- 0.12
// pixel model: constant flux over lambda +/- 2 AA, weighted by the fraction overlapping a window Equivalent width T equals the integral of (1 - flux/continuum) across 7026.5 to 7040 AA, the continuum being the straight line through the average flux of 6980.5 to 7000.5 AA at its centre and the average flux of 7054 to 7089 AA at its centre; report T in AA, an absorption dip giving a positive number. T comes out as 0.10 AA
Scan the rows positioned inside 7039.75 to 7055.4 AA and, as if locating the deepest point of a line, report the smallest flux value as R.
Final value 8.054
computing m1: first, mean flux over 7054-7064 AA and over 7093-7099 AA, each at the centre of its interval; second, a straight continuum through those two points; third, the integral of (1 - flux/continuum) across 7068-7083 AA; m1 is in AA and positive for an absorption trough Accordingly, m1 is -0.2 AA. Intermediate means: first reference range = 8.05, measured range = 8.08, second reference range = 7.91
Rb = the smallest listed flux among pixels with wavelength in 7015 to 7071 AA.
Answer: 7.896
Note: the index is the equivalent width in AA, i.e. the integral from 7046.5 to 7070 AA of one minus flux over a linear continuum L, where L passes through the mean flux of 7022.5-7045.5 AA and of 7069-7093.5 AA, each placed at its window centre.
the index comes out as 0.0 AA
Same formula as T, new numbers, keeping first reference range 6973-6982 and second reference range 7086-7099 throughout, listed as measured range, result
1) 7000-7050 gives -1.0 AA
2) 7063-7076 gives -0.2 AA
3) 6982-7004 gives -0.4 AA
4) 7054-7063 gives -0.1 AA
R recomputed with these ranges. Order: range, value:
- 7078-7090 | 7.855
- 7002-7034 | 8.033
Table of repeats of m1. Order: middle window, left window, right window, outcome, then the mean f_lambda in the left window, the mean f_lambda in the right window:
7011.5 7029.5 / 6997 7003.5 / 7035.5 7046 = -0.1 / 8.26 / 8.08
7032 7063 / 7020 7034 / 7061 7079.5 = 0.0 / 8.13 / 8.03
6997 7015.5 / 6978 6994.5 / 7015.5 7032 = -0.3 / 8.18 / 8.16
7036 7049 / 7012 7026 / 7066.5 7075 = 0.0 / 8.25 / 7.97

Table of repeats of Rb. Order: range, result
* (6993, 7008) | 8.224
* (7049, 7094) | 7.696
